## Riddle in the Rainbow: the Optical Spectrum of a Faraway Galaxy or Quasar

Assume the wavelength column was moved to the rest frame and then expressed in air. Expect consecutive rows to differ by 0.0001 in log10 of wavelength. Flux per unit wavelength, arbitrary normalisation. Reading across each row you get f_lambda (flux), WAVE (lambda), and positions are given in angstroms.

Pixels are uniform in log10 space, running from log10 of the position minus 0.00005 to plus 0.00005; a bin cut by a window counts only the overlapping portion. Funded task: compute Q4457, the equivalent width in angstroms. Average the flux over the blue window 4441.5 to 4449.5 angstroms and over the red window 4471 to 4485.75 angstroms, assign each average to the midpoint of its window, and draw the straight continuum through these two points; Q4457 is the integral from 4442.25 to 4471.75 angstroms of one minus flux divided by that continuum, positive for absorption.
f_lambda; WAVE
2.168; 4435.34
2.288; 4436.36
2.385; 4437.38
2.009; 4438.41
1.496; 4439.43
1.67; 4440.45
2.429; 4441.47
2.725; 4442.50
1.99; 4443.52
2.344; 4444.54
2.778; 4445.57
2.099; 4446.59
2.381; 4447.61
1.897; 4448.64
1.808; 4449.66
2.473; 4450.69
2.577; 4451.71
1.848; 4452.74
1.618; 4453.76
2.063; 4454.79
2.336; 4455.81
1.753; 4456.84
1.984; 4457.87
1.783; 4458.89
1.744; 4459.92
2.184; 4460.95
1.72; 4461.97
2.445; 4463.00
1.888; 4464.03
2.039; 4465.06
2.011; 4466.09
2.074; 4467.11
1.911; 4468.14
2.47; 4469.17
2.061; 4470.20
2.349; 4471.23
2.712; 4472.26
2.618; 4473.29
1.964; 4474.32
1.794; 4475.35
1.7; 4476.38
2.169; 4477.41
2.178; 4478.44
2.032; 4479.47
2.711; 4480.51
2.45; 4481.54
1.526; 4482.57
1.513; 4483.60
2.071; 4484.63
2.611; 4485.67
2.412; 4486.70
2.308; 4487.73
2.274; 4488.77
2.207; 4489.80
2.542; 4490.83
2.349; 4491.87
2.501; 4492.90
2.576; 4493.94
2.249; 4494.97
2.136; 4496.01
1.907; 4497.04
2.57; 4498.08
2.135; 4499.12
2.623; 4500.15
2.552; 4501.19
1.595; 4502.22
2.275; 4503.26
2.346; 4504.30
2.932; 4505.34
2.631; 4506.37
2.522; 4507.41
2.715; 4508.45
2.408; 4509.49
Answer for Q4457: 1.78 angstroms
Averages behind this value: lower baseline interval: 2.3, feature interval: 2.11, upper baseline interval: 2.14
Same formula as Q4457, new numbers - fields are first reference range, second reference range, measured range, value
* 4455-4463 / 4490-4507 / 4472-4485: 0.4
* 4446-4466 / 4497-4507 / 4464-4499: 0.3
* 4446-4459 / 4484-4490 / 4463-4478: 0.3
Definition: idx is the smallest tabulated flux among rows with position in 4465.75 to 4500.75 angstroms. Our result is 1.513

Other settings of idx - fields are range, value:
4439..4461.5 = 1.496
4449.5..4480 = 1.618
